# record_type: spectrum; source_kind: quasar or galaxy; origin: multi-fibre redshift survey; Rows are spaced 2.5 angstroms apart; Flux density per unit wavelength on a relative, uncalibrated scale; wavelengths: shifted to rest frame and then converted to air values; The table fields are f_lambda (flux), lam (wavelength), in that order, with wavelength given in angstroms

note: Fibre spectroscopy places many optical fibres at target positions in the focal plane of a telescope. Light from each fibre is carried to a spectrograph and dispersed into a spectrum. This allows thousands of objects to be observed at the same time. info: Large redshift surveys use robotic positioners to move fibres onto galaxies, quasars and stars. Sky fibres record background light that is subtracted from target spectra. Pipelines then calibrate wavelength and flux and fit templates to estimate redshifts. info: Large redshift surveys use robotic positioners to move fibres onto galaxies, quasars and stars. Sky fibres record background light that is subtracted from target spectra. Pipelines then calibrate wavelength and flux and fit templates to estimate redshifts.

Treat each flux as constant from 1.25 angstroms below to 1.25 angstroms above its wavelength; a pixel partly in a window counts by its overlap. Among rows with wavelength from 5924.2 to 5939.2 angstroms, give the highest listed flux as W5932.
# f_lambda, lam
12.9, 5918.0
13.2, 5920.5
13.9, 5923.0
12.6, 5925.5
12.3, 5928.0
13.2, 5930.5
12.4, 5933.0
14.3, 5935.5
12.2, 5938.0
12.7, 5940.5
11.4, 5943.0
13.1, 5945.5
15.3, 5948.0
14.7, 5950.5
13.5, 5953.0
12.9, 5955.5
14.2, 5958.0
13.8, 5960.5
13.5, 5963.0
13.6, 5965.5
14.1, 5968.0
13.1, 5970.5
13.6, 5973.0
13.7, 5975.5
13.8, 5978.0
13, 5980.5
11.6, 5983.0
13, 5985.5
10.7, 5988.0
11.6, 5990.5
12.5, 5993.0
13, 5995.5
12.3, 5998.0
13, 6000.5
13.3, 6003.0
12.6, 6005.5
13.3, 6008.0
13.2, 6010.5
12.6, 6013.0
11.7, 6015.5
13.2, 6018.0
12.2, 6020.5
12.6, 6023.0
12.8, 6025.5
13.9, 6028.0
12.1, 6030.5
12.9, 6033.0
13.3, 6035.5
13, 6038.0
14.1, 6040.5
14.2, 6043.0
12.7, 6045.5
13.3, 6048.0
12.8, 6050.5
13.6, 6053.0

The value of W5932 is 14.3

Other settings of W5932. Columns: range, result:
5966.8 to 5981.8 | 14.1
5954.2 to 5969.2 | 14.2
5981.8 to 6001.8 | 13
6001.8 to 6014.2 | 13.3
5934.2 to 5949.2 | 15.3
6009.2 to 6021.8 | 13.2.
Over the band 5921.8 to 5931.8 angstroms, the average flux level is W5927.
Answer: 13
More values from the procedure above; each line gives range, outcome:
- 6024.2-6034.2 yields 12.9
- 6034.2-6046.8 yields 13.5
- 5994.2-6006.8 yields 12.8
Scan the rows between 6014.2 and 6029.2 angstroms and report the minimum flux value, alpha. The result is 11.7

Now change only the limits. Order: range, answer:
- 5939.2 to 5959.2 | 11.4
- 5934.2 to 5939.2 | 12.2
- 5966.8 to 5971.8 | 13.1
